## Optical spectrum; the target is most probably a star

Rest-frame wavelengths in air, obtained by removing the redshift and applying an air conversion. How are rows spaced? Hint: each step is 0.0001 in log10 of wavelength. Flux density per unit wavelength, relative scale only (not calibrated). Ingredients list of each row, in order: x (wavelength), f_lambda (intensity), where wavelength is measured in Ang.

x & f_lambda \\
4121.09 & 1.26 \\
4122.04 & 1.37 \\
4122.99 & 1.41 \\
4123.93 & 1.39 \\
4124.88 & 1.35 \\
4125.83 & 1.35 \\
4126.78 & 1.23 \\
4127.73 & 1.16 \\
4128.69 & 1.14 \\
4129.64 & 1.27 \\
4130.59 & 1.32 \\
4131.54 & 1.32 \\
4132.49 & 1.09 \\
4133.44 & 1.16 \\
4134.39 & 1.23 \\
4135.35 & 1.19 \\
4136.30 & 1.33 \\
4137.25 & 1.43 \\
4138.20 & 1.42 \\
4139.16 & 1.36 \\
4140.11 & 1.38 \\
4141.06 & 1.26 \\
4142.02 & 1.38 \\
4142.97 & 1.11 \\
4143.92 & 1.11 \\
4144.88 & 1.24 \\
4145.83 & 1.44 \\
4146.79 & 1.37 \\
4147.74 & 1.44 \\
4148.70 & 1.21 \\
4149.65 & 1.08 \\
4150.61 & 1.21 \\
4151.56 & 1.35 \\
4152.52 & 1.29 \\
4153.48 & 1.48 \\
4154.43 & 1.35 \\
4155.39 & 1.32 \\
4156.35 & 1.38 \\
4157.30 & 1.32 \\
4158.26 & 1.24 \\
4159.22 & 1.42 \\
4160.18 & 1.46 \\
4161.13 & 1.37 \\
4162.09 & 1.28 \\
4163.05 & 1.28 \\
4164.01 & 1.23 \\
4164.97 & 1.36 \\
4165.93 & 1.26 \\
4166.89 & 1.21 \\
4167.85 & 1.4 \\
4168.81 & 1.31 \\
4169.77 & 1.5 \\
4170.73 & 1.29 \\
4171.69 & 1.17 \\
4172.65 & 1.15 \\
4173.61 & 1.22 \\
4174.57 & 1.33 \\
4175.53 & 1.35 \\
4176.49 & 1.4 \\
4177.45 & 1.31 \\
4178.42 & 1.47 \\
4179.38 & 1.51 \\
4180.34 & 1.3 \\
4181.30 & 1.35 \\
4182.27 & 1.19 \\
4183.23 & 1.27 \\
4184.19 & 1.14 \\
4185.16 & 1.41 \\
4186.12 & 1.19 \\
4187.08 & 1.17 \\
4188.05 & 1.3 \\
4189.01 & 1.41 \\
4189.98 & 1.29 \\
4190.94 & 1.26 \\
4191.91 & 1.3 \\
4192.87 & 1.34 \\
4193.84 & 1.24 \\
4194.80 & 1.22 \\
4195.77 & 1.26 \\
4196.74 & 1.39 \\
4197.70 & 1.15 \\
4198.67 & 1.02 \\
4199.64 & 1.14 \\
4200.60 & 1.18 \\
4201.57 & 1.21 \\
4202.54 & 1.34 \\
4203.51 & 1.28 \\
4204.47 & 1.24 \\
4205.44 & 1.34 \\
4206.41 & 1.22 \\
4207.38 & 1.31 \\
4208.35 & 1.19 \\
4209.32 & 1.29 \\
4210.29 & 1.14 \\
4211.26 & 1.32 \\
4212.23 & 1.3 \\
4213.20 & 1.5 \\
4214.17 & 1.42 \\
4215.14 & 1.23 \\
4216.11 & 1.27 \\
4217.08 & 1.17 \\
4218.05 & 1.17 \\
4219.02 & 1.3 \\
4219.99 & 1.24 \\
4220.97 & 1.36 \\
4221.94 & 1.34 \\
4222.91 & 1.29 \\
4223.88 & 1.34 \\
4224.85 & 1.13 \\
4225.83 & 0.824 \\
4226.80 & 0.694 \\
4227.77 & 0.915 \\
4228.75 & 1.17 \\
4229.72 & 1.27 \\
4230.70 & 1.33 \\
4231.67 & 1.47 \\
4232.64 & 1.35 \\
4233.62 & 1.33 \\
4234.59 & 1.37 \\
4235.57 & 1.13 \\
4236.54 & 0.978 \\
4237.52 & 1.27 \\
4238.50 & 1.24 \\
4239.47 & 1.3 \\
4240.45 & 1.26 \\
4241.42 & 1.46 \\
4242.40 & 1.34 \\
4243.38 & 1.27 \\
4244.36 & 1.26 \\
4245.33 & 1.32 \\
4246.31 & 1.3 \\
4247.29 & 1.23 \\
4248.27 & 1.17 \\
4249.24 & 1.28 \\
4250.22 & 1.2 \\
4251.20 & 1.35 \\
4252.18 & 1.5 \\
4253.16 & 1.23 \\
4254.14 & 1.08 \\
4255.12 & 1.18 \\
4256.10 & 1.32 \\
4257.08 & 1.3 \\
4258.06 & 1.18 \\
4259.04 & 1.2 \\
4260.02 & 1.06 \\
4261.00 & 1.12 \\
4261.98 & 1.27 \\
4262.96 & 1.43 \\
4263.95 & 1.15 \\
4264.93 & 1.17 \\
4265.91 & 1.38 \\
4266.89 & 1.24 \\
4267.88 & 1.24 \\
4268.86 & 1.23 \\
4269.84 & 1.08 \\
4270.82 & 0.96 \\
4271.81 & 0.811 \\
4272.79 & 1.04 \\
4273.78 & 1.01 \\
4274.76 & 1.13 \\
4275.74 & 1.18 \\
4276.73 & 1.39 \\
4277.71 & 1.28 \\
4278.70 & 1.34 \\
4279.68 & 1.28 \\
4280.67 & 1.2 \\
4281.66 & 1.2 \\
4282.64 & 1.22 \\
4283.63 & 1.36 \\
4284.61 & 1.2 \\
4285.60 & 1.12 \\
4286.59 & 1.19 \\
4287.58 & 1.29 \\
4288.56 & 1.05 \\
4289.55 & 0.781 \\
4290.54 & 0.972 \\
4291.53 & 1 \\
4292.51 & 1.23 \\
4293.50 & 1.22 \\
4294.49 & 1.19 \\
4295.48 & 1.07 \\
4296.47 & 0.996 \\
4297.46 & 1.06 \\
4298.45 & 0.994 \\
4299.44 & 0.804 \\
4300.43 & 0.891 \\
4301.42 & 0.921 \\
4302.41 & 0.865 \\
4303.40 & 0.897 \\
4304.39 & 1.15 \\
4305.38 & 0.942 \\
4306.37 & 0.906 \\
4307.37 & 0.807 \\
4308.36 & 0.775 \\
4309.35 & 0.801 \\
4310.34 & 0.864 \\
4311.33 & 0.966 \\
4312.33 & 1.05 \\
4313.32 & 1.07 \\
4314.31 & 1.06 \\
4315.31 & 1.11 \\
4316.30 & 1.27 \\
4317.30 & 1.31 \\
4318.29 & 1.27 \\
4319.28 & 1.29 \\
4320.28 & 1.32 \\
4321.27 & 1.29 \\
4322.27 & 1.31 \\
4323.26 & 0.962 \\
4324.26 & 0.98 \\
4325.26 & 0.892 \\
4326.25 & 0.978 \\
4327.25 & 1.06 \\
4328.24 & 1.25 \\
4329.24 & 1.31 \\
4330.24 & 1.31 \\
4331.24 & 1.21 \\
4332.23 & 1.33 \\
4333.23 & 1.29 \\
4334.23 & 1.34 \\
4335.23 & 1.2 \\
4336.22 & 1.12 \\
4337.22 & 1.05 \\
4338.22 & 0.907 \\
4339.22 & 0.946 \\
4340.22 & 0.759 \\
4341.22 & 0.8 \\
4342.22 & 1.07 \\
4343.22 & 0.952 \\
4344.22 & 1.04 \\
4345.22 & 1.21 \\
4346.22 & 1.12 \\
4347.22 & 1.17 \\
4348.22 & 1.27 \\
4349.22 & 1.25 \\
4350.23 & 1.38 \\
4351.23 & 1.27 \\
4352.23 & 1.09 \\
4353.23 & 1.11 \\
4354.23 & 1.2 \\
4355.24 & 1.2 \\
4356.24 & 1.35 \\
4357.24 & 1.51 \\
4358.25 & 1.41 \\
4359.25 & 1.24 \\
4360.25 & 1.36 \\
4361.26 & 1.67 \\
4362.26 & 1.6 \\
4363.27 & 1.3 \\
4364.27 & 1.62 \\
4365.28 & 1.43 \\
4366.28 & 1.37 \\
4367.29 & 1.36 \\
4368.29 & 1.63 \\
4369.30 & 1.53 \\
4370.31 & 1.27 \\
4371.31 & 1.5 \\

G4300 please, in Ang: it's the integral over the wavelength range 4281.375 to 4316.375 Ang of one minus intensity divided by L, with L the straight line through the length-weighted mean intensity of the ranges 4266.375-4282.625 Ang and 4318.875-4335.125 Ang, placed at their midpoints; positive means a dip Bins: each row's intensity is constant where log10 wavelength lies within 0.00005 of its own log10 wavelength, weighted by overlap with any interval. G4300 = 4.3 Ang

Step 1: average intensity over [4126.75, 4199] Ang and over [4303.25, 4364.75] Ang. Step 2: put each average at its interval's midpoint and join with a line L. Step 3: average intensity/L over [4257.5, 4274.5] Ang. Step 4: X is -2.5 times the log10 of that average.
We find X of 0.05 mag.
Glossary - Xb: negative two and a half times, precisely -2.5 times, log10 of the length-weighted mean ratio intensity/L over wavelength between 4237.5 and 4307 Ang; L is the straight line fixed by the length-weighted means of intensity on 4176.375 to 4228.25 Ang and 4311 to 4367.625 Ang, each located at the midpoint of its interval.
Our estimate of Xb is 0.06 mag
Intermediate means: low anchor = 1.25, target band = 1.16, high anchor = 1.2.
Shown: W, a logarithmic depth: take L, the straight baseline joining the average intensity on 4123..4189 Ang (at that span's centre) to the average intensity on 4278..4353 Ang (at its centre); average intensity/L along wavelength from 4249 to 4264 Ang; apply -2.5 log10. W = -0.06 mag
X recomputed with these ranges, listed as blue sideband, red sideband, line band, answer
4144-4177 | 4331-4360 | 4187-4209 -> 0.03 mag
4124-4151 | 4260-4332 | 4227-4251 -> -0.08 mag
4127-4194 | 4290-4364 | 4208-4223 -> -0.04 mag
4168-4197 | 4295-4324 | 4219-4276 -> -0.04 mag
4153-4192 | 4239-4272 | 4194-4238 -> 0.04 mag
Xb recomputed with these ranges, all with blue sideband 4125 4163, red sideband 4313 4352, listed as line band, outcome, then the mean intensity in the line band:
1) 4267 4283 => 0.03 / 1.16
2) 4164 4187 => -0.03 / 1.3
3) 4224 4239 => 0.05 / 1.17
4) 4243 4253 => -0.06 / 1.29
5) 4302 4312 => 0.28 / 0.9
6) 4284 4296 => 0.06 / 1.11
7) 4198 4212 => 0.02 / 1.23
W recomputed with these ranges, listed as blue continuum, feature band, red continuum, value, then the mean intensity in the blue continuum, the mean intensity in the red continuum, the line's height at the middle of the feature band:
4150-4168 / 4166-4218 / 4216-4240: -0.010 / 1.32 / 1.21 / 1.27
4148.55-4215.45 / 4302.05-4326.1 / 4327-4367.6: 0.185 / 1.29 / 1.23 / 1.24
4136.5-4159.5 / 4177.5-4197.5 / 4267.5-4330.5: -0.035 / 1.32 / 1.09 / 1.26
